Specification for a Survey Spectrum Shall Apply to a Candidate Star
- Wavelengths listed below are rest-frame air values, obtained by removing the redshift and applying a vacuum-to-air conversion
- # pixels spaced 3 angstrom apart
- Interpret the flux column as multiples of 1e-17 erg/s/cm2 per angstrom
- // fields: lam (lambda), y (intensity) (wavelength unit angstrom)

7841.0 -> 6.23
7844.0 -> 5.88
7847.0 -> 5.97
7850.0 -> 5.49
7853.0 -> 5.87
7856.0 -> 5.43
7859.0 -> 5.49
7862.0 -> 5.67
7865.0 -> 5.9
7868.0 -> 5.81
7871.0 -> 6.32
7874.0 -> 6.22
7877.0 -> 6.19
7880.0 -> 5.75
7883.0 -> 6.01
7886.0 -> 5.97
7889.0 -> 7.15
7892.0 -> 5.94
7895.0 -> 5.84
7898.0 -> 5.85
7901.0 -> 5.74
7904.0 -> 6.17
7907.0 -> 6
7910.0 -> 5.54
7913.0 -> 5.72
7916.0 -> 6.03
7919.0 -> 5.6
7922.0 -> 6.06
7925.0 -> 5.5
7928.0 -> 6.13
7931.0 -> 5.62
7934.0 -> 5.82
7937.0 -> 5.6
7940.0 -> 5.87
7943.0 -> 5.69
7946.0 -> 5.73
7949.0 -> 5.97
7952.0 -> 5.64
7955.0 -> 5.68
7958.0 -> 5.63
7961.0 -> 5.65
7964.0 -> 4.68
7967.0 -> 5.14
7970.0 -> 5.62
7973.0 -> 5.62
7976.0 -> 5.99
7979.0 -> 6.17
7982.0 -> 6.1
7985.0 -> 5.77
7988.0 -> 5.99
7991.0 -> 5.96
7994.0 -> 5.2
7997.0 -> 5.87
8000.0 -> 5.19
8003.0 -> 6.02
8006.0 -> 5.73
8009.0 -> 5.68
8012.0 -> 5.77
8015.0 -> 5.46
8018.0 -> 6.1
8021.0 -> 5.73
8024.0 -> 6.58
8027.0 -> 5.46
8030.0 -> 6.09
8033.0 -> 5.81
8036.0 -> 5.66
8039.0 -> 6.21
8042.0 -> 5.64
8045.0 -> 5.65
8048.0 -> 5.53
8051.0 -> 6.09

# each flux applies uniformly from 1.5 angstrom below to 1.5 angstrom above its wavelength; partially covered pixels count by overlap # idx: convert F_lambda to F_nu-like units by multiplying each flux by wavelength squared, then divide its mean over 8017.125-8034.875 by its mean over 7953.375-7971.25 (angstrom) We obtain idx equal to 1.12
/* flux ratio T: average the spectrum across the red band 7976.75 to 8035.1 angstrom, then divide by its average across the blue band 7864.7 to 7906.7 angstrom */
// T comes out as 1.0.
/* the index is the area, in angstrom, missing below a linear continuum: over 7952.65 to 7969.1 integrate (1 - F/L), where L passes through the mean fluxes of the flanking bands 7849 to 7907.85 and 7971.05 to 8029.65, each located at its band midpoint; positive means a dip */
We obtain 1.3 angstrom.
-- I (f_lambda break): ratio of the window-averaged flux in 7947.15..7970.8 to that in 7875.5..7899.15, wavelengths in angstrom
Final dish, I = 0.90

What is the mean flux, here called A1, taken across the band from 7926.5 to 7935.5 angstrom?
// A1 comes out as 5.86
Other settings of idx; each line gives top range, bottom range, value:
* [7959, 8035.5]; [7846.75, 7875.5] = 1.02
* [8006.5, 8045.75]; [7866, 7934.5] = 1.01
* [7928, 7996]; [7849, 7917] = 0.98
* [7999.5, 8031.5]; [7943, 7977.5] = 1.06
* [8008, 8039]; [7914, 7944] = 1.04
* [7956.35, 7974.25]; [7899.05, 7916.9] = 0.93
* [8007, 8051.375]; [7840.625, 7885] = 1.03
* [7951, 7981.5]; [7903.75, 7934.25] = 0.97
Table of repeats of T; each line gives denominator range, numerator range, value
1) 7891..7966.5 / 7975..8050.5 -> 1.01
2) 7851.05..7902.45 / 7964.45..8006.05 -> 0.96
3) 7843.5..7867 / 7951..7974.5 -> 0.96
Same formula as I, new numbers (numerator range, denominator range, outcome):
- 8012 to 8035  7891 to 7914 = 1.00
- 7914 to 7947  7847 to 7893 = 0.97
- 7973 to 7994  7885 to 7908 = 0.97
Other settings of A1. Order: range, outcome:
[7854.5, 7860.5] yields 5.46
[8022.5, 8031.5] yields 6.04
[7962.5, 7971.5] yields 5.15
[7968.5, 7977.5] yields 5.74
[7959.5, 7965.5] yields 5.17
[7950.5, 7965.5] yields 5.46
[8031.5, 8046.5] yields 5.79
